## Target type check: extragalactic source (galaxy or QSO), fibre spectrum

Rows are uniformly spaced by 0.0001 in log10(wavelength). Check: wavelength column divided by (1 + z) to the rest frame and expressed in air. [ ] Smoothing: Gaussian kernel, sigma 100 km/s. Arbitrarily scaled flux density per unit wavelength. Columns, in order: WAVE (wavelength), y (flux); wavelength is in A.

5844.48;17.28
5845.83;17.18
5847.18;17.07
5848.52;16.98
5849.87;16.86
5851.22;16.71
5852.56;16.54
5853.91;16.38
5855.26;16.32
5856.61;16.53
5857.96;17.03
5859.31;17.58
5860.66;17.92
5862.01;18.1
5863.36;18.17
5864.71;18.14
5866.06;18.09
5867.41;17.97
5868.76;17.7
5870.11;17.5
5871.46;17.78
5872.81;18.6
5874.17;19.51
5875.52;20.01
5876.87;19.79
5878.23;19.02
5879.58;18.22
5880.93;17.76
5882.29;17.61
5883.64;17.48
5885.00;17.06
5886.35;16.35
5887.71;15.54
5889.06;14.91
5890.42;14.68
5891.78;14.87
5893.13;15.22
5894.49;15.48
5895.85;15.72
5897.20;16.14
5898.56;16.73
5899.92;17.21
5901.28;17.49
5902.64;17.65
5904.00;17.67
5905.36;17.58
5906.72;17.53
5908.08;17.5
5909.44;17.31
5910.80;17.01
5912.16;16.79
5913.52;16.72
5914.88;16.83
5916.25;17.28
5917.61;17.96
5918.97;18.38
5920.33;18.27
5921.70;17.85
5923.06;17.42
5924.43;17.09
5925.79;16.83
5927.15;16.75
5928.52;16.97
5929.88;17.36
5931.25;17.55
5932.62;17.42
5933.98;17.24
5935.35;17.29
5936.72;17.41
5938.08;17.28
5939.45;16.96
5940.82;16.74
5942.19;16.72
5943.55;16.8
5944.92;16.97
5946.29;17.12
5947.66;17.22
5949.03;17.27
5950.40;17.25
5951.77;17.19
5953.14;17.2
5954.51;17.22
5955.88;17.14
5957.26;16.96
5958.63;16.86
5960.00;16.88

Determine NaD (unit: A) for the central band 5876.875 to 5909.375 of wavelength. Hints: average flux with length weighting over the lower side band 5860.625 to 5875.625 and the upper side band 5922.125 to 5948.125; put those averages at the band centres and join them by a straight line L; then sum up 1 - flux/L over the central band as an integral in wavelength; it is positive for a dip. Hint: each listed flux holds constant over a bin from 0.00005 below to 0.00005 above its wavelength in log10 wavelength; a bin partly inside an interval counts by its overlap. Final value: 1.8 A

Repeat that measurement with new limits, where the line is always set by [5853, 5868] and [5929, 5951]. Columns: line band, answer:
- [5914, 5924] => -0.3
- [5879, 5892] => 0.7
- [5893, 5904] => 0.5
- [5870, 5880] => -0.9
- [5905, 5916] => 0.1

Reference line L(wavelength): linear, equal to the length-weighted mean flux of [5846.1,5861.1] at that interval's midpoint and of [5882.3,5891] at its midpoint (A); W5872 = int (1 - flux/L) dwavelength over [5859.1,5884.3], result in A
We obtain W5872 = -2.7 A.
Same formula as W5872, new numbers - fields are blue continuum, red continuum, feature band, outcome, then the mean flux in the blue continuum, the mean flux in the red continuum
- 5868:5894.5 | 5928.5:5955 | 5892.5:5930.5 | 0.3 A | 17.3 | 17.2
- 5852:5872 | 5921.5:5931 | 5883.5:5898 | 1.3 A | 17.5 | 17.2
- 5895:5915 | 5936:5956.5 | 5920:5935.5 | -0.2 A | 17.1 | 17.1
